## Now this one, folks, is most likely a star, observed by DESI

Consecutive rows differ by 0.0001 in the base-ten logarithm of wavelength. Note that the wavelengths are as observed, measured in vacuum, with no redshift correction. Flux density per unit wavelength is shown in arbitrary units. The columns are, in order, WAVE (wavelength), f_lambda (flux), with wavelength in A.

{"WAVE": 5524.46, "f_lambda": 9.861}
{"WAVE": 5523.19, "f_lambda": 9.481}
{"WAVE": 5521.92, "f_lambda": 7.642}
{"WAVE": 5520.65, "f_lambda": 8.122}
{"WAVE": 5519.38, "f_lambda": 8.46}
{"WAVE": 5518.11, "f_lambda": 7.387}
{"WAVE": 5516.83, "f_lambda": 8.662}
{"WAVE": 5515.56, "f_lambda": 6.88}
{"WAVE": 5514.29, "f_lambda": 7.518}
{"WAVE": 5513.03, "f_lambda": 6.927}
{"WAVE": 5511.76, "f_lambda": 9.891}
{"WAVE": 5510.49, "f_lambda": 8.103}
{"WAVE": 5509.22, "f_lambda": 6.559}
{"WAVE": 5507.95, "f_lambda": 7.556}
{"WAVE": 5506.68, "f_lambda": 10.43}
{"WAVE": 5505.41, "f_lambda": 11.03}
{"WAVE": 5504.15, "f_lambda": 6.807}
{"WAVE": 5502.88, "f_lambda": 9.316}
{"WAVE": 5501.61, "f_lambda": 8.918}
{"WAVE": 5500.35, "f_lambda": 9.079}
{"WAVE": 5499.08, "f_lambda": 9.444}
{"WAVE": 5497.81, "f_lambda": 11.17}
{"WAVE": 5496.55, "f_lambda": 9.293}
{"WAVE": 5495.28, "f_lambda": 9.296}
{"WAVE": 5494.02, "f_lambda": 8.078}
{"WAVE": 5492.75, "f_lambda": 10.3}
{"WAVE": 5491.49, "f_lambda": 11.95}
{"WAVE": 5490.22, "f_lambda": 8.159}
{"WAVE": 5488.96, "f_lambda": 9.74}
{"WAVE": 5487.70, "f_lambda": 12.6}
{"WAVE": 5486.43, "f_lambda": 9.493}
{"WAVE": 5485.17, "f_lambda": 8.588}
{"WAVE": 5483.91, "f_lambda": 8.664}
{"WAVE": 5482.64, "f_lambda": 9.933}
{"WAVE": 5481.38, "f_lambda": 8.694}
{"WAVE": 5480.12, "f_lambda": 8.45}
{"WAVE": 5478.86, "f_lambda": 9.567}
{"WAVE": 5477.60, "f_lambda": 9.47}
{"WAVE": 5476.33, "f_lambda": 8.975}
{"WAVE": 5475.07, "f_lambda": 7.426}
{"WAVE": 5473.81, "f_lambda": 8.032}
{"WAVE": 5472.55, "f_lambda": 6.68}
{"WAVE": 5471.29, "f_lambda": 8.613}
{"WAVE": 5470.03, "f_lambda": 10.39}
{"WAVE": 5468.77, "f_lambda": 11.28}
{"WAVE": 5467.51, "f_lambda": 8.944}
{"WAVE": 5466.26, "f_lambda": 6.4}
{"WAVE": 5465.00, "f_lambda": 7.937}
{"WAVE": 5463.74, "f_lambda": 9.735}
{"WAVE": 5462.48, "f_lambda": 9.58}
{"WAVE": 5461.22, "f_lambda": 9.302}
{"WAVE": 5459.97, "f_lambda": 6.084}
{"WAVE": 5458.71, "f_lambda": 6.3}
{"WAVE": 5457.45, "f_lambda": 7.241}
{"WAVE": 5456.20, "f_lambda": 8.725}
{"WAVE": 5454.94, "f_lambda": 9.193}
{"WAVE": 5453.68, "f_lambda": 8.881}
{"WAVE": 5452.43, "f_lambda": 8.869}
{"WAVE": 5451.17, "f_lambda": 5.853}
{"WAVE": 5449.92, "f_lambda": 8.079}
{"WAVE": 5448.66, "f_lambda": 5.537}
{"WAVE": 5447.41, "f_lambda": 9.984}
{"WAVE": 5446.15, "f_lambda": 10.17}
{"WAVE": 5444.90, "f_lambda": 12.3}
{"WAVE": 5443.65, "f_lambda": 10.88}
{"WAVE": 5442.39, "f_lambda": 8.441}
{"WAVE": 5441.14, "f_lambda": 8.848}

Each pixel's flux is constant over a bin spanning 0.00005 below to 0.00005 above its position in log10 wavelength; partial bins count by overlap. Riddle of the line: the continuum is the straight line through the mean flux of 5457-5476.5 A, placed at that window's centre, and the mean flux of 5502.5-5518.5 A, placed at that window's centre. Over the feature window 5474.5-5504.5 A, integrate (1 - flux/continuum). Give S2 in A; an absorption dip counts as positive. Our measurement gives -3.9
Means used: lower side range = 8.3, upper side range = 8.23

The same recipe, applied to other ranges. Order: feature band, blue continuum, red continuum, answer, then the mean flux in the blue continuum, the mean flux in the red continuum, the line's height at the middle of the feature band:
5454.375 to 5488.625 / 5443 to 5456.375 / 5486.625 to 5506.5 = 2.0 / 8.95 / 9.69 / 9.3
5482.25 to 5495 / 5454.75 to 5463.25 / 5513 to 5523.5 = -2.8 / 8.03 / 7.91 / 7.97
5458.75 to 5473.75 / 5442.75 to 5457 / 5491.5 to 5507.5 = 1.0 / 8.92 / 9.51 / 9.11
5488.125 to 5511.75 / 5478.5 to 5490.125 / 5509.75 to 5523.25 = -1.2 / 9.47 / 8.03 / 8.77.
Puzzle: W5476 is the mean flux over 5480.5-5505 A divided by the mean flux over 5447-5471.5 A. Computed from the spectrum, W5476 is 1.1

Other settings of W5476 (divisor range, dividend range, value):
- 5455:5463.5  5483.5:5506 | 1.19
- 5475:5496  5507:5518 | 0.83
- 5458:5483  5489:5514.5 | 1.05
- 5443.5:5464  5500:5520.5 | 0.97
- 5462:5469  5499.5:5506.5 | 1.03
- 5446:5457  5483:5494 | 1.19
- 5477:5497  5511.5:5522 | 0.83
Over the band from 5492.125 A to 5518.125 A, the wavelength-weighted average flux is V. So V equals 8.72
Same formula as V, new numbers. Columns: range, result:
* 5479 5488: 9.38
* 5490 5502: 9.63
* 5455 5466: 8.11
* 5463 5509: 9.16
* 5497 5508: 9.4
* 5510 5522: 7.97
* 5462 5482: 8.75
